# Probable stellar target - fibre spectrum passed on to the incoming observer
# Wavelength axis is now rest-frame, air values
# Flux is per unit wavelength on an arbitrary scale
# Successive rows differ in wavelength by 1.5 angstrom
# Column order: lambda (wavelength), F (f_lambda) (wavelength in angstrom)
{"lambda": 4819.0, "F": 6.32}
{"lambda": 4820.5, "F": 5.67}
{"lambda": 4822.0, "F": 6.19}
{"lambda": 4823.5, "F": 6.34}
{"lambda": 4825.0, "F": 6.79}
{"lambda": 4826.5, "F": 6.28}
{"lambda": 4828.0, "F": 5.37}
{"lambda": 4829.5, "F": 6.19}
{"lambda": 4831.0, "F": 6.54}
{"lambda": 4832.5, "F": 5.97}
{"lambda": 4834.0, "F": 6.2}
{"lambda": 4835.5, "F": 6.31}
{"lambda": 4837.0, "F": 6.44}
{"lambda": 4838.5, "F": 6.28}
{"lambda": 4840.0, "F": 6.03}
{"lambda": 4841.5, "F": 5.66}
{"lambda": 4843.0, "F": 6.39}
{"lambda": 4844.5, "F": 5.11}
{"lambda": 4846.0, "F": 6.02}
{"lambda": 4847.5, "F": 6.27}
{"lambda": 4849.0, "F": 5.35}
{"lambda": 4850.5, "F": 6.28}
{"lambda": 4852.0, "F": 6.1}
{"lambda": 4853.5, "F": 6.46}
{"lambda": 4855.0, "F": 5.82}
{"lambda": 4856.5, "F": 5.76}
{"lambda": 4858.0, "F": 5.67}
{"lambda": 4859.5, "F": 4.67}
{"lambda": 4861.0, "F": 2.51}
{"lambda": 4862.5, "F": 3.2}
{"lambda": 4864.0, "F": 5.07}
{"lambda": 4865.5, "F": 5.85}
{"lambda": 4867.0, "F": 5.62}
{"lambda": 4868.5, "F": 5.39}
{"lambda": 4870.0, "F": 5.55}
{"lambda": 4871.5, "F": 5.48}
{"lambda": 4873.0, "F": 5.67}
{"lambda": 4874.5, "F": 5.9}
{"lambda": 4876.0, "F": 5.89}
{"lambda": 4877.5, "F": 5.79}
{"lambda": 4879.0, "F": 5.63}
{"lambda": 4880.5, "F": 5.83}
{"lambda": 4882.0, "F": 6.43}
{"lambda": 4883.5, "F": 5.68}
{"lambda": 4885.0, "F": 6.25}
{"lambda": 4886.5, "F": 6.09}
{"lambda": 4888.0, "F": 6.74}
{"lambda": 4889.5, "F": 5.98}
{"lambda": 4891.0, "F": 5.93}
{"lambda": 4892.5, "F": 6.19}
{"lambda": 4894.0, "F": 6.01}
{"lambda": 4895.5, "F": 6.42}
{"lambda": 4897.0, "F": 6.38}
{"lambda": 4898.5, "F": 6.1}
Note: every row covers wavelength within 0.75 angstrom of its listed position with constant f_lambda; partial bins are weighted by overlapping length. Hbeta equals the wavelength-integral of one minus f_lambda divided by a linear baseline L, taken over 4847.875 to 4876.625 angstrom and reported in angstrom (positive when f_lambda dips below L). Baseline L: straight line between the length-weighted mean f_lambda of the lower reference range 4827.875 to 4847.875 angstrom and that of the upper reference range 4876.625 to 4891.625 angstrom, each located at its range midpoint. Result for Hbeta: 3.1 angstrom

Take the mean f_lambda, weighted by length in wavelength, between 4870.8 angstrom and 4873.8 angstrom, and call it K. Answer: 5.58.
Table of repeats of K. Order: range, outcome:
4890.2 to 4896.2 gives 6.13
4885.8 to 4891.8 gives 6.19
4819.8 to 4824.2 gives 6.07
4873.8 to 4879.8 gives 5.8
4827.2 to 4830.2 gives 5.78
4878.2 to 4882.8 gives 5.96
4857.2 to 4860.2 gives 5.19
